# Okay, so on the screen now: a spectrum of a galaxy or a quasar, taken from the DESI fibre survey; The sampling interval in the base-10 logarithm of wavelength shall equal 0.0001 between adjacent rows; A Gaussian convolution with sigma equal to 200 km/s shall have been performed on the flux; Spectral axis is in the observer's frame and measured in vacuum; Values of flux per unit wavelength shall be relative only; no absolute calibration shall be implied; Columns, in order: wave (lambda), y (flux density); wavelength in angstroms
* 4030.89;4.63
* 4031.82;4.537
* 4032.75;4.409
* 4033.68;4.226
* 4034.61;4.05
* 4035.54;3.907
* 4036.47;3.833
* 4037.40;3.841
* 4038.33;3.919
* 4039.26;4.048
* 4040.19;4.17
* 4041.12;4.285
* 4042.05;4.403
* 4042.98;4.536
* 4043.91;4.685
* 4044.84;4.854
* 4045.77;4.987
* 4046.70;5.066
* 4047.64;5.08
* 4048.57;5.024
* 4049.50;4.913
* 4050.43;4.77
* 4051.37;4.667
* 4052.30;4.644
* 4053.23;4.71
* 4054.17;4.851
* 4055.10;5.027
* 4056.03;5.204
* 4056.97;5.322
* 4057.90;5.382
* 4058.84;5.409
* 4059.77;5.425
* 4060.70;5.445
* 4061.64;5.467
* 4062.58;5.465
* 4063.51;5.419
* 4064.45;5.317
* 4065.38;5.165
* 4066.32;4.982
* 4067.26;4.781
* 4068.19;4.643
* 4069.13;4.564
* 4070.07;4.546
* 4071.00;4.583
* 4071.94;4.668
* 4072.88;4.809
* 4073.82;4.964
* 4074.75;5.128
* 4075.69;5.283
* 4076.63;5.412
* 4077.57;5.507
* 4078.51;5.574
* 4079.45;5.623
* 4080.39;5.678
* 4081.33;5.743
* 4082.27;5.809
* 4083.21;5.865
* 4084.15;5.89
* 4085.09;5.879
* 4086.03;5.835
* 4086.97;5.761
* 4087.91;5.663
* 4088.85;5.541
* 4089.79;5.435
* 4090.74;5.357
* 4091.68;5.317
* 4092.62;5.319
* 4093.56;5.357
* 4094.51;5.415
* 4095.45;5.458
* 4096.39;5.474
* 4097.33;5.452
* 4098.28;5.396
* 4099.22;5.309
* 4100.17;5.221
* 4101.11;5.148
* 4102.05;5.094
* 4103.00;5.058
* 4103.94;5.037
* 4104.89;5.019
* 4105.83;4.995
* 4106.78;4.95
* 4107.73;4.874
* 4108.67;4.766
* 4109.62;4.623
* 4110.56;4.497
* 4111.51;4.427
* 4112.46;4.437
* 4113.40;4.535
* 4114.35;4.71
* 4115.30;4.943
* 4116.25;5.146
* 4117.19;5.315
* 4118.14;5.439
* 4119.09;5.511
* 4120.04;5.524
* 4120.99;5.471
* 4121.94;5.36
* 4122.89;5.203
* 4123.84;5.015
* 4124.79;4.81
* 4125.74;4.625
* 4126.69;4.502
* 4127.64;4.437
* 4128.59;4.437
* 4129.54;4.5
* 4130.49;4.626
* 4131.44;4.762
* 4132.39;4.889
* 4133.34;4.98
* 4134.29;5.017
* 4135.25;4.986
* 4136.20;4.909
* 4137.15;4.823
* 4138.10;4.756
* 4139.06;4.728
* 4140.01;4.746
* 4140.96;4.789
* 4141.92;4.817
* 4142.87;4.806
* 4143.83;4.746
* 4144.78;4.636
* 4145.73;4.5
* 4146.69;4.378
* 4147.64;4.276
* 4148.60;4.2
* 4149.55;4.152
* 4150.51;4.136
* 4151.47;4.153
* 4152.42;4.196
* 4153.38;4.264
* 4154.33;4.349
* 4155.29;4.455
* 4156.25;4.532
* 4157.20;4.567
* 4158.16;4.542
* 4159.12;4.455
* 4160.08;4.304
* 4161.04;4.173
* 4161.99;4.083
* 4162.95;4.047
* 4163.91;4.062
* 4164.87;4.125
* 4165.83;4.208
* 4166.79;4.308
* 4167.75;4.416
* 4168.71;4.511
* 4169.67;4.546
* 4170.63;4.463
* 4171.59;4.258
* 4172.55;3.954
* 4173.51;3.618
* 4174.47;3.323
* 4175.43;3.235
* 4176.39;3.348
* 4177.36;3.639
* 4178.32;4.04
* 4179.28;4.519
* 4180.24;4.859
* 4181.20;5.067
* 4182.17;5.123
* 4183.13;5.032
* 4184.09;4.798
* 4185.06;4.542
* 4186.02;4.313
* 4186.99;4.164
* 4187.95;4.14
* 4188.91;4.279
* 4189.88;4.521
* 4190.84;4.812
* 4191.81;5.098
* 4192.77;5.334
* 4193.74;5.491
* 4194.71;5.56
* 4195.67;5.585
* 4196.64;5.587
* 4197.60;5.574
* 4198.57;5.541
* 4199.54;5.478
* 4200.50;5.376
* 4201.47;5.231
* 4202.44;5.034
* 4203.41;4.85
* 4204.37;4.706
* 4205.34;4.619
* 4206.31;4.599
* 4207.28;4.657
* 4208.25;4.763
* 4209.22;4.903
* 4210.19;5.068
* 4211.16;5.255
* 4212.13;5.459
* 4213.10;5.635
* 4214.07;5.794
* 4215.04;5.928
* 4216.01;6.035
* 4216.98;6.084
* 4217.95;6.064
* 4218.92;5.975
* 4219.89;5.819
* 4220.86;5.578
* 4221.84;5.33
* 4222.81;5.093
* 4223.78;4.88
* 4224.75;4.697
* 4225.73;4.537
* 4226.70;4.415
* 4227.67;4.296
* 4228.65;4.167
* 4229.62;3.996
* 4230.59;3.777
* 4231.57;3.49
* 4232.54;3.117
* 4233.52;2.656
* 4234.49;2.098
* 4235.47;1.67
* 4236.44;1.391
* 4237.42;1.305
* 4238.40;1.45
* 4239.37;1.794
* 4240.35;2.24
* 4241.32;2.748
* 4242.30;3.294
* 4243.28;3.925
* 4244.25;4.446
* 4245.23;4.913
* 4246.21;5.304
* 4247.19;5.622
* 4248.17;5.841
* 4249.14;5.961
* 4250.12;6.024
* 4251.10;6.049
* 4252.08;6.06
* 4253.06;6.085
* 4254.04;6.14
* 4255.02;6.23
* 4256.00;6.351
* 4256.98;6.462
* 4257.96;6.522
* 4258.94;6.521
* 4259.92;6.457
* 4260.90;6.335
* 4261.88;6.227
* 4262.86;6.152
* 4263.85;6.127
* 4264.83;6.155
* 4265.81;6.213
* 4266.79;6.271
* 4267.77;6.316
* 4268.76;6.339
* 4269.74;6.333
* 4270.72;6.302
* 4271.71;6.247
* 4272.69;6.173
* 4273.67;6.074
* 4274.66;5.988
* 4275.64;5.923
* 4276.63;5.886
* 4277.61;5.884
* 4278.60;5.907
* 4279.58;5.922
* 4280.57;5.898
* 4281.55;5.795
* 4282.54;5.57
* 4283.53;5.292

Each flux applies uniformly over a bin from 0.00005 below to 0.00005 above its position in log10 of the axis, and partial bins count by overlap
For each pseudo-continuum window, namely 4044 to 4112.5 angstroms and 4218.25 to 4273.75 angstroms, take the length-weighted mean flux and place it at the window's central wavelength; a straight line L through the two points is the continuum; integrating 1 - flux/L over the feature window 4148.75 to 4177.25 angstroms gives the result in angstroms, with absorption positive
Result 5.1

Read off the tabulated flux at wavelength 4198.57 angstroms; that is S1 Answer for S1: 5.541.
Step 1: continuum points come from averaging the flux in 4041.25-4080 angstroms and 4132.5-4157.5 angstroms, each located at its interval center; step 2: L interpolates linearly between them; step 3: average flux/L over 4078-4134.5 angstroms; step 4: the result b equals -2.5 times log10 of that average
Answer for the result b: -0.08 mag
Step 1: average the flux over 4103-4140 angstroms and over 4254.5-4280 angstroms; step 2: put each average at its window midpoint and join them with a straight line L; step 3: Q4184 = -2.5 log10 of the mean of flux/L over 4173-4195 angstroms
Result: 0.22 mag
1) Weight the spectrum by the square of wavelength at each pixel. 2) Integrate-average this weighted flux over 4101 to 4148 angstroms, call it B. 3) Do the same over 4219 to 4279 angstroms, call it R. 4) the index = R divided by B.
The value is 1.10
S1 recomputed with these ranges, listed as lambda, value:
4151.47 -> 4.153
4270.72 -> 6.302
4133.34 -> 4.98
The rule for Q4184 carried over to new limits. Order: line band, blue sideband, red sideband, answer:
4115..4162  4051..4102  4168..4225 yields 0.09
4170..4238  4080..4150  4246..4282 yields 0.23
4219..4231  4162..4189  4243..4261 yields 0.11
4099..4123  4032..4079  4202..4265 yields -0.04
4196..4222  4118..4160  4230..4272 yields -0.12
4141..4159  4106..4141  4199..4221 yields 0.13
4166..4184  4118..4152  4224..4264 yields 0.11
